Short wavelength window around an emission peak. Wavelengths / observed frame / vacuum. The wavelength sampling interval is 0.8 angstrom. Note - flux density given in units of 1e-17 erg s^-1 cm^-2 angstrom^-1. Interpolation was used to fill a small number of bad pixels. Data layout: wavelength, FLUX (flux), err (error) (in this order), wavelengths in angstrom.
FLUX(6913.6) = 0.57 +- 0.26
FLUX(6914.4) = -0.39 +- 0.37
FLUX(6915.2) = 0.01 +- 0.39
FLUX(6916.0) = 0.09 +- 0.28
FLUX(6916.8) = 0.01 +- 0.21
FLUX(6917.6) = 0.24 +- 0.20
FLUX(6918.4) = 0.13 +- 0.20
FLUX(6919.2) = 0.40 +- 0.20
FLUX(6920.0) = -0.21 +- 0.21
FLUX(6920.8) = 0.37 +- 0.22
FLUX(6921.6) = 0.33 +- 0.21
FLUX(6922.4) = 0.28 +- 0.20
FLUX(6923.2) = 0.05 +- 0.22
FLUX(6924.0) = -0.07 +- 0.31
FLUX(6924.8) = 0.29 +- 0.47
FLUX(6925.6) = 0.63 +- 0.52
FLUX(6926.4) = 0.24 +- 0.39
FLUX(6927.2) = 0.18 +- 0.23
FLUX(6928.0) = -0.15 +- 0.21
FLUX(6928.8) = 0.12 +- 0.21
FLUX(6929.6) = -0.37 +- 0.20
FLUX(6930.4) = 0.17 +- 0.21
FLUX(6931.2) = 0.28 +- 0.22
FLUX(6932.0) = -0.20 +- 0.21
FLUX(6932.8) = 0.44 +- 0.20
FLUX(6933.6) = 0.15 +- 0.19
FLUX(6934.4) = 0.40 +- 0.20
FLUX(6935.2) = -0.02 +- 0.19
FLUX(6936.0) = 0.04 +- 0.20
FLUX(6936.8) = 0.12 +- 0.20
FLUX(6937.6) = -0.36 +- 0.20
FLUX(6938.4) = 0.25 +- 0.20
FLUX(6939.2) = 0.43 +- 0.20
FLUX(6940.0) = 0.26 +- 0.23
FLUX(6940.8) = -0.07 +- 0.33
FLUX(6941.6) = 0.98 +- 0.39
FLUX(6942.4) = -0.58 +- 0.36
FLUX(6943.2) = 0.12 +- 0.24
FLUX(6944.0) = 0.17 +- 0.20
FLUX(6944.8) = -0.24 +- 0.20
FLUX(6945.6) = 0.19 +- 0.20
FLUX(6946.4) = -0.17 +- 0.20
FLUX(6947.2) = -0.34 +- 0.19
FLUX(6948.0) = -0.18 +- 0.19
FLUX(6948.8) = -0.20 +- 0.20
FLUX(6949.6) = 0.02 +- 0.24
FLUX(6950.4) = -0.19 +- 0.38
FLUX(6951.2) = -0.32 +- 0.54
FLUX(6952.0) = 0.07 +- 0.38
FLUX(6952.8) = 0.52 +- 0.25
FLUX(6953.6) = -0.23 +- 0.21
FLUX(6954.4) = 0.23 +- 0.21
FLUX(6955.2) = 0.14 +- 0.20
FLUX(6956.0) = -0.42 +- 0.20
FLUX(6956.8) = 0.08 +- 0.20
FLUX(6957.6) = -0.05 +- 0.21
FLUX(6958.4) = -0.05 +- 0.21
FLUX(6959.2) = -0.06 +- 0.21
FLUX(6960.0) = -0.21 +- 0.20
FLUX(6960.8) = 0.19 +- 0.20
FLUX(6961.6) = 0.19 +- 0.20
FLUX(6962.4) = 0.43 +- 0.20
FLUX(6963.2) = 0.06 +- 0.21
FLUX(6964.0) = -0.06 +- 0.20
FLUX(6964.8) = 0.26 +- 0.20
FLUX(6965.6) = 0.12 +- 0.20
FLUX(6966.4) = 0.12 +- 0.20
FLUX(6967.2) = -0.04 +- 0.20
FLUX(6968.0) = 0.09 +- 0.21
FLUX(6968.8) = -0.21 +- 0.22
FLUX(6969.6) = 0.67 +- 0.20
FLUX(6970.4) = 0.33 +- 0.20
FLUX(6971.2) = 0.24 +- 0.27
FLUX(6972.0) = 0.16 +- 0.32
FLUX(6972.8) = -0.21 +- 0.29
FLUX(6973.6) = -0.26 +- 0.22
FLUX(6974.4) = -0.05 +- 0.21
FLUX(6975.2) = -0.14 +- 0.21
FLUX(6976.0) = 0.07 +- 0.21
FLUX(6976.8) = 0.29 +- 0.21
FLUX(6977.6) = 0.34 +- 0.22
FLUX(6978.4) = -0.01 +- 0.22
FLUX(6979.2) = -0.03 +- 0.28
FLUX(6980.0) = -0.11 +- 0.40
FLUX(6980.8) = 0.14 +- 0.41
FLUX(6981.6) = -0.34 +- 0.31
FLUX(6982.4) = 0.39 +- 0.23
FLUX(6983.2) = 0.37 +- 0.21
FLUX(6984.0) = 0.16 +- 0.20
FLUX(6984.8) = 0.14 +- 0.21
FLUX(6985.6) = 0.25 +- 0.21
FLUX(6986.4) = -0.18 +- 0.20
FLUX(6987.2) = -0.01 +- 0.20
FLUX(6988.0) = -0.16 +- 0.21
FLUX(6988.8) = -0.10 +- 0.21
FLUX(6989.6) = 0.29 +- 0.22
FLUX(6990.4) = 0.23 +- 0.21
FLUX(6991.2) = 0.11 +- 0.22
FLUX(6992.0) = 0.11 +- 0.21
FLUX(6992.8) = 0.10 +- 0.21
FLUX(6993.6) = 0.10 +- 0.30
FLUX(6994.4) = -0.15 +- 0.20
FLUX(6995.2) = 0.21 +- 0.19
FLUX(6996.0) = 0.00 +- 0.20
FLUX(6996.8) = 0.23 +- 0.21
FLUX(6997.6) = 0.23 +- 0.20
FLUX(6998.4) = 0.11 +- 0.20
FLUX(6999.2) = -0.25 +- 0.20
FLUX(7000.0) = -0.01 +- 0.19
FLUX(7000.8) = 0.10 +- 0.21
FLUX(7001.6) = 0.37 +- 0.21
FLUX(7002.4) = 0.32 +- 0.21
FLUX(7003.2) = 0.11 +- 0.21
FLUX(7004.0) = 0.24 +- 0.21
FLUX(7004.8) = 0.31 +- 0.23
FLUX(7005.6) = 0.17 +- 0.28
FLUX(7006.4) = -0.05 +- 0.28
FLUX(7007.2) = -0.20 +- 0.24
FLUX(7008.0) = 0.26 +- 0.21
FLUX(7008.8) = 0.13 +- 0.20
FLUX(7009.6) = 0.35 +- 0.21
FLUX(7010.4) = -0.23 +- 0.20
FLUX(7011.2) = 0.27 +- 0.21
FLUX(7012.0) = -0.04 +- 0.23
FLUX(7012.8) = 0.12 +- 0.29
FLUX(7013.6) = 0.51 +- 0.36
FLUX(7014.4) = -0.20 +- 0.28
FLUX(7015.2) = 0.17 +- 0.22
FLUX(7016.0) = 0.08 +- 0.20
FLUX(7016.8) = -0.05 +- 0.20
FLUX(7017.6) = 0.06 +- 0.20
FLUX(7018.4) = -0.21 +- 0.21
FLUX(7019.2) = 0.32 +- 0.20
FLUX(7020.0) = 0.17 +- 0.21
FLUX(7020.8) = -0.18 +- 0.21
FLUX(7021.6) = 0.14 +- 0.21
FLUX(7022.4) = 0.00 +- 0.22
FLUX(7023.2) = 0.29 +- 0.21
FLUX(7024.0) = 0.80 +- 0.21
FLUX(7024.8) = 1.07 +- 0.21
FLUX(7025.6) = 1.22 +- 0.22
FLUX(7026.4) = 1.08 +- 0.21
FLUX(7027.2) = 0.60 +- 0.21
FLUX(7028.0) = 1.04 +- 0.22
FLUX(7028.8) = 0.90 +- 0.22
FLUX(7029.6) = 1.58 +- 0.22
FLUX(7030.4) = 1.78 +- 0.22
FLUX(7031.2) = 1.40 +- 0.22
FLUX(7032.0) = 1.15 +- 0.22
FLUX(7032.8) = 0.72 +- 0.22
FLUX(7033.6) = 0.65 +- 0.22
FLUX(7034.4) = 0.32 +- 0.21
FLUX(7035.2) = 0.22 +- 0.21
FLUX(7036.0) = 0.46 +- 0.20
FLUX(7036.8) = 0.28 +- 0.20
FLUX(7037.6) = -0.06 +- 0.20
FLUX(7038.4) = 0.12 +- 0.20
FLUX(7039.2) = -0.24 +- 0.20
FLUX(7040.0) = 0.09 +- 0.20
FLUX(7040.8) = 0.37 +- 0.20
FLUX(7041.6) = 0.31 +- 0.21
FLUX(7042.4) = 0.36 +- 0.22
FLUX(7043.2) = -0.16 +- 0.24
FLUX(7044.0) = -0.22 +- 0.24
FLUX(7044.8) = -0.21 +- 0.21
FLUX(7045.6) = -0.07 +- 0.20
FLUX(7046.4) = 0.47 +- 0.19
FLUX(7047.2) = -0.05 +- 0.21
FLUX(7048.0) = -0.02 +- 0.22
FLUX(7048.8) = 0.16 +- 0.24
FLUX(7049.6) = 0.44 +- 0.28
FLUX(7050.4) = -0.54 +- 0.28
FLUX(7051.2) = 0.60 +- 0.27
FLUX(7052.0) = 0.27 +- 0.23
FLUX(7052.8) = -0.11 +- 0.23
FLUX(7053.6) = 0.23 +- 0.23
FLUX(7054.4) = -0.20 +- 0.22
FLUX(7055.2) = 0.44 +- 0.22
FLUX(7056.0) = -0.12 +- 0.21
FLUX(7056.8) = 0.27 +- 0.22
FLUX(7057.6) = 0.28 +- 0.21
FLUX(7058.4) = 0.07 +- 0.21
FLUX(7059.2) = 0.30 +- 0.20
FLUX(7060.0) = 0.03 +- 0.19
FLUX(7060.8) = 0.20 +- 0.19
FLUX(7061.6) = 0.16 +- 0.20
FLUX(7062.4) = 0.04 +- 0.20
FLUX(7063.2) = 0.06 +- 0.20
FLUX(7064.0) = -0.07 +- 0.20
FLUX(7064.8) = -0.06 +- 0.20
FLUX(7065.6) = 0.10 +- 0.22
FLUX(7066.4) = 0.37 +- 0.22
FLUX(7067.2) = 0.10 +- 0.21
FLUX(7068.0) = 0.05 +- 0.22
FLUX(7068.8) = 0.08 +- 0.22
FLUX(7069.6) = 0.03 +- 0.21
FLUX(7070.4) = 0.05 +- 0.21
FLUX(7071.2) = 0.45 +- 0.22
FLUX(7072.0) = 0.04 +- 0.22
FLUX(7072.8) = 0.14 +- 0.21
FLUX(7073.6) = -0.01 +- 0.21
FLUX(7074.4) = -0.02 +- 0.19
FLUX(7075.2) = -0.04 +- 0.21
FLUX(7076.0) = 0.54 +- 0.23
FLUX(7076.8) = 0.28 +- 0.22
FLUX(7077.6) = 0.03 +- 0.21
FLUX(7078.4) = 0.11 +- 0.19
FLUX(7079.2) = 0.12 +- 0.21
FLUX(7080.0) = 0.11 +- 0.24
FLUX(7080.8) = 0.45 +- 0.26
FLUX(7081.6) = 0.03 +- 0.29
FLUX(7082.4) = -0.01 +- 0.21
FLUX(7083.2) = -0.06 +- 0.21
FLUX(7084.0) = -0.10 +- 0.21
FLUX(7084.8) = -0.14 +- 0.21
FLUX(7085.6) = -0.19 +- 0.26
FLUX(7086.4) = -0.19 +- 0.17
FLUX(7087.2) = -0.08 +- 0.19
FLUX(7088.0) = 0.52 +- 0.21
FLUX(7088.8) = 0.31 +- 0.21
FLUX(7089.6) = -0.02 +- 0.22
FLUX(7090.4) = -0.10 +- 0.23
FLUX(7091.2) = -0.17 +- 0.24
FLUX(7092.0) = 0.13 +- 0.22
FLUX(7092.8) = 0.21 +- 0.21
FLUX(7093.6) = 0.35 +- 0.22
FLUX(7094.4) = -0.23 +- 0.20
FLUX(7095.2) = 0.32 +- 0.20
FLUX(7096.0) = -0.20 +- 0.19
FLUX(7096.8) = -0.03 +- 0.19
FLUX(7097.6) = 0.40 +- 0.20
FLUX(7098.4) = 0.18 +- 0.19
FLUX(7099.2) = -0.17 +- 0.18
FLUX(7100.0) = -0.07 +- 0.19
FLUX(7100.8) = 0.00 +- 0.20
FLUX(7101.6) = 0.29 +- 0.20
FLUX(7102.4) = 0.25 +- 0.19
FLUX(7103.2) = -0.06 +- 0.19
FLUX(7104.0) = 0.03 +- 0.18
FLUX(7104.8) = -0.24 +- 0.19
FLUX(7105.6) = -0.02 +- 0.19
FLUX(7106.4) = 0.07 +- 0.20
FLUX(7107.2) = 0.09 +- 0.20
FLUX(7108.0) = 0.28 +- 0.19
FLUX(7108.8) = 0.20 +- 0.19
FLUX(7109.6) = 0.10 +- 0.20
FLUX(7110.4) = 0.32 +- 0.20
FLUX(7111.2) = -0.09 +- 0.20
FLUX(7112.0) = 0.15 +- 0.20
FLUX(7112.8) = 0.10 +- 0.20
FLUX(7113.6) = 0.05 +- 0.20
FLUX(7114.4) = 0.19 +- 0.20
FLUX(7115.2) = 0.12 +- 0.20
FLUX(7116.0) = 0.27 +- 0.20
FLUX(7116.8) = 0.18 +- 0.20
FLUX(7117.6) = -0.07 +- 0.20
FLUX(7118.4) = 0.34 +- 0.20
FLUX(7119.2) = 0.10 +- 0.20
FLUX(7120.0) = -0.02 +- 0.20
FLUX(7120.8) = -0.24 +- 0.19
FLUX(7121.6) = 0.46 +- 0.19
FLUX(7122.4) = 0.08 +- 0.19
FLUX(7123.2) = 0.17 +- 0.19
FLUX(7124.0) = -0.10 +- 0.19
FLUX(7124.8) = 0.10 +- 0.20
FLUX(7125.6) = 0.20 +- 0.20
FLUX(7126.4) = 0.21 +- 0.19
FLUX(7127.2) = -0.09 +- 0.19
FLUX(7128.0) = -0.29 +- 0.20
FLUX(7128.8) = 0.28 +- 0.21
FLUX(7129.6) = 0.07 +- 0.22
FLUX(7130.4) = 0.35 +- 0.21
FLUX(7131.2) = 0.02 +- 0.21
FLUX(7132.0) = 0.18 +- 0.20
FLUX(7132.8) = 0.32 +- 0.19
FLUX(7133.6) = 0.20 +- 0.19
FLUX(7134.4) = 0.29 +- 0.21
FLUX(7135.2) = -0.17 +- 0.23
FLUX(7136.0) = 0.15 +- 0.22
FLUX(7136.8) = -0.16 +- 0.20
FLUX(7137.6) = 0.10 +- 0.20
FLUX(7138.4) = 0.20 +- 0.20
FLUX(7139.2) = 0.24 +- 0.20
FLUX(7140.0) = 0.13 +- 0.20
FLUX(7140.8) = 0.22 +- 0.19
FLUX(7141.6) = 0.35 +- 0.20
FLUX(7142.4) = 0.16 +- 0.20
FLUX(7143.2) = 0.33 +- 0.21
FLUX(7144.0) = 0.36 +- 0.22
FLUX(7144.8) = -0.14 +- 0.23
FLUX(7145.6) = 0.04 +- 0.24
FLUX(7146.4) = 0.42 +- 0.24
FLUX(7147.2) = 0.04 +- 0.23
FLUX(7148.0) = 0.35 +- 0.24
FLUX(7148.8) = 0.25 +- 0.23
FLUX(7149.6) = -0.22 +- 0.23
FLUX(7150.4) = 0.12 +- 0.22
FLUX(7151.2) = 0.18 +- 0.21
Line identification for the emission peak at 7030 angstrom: [O II]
